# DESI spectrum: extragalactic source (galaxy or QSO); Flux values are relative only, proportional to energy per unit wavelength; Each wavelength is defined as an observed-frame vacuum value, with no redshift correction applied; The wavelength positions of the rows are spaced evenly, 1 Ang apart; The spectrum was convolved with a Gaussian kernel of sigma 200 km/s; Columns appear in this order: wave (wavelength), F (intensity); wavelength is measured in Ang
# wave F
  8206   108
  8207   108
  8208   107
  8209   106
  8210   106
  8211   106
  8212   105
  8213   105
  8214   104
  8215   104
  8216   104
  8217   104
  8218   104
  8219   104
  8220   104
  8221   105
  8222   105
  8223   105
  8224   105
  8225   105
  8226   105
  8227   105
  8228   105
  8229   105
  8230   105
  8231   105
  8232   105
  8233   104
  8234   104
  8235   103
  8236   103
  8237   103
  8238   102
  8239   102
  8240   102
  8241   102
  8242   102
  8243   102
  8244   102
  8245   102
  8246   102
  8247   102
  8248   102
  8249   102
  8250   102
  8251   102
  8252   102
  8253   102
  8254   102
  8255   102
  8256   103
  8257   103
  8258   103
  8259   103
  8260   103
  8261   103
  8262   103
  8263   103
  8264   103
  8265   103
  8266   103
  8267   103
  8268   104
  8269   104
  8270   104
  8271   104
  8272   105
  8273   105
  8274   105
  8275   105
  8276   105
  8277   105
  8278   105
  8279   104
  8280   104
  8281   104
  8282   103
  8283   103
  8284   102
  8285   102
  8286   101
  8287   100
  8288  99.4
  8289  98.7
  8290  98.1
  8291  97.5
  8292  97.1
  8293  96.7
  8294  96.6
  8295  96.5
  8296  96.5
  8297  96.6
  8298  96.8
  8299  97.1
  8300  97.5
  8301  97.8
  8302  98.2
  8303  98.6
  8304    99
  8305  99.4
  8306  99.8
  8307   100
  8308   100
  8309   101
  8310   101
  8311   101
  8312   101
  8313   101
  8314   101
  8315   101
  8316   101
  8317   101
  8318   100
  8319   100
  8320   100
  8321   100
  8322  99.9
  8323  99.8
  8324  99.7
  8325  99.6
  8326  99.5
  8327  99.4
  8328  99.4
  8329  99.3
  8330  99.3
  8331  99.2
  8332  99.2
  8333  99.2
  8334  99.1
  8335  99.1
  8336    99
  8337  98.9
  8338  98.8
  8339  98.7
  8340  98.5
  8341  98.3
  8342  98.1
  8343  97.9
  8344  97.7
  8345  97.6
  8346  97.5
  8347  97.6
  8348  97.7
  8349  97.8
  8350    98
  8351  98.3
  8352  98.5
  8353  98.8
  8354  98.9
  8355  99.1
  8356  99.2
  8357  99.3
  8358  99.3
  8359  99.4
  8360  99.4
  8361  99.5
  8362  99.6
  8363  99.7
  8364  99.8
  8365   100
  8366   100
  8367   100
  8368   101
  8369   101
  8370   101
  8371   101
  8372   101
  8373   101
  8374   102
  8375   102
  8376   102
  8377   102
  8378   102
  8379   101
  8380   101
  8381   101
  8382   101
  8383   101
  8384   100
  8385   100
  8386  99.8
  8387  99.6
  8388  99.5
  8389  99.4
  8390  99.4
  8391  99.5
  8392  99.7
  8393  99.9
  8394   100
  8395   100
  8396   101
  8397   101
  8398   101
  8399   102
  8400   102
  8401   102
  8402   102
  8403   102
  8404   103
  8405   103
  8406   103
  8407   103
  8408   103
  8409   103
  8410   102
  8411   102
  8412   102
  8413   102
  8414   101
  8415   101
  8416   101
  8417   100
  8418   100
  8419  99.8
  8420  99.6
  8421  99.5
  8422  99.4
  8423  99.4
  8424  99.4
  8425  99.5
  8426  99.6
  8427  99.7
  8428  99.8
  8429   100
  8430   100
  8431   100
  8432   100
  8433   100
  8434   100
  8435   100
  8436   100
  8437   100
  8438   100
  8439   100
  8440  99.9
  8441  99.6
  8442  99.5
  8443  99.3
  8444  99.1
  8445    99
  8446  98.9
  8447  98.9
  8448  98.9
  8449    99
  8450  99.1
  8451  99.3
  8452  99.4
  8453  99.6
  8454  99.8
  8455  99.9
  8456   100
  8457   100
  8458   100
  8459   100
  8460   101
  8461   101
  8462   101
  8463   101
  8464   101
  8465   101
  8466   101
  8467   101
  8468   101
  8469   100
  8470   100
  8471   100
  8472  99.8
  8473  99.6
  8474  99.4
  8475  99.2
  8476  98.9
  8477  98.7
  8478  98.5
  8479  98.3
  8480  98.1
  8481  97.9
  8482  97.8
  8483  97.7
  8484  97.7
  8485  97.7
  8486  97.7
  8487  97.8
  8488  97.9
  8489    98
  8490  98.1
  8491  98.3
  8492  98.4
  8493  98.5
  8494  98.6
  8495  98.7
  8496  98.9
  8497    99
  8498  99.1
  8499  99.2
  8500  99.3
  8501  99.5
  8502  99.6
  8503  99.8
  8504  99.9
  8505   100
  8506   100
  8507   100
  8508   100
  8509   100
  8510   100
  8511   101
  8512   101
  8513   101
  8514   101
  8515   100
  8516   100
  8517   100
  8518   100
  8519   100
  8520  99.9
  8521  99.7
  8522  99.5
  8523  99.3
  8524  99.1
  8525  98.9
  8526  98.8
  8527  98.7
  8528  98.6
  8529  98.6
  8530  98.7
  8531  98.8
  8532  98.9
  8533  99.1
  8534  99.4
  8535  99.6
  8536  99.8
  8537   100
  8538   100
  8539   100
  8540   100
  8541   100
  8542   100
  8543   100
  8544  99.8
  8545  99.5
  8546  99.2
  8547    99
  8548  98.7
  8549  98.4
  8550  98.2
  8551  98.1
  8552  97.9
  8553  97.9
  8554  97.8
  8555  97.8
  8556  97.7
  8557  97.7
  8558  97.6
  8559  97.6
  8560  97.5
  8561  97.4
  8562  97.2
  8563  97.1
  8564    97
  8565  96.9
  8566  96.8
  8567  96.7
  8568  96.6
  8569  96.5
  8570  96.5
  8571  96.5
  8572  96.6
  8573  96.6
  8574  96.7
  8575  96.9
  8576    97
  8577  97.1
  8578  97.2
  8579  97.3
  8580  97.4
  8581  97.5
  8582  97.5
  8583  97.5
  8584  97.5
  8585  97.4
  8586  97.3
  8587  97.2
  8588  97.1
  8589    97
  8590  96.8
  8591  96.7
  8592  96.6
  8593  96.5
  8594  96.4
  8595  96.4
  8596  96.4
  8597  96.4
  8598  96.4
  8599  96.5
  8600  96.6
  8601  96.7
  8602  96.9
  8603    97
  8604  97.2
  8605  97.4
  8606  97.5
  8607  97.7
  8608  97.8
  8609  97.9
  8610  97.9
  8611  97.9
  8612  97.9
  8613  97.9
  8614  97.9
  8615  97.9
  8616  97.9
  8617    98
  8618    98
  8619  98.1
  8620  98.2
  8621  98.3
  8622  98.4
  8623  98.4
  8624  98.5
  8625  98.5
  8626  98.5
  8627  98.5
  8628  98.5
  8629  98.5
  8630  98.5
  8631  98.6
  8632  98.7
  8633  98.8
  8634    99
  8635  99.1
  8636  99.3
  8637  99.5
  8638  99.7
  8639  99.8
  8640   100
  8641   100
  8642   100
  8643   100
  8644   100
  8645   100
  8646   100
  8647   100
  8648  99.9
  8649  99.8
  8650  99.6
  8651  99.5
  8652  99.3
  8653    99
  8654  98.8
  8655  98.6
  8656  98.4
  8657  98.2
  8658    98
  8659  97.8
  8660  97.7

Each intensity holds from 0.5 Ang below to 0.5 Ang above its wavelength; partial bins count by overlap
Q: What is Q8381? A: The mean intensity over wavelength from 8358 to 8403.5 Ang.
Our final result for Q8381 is 101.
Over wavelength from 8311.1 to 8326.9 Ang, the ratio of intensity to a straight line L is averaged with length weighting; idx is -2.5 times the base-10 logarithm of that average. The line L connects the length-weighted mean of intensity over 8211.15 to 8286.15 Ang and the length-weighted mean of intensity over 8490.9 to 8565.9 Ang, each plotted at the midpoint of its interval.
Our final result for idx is 0.02 mag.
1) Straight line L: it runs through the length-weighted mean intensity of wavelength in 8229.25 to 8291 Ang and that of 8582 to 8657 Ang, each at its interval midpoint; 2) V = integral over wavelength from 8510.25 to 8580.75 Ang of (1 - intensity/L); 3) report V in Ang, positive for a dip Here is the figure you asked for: 0.4 Ang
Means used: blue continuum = 103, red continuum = 98.2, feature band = 98.5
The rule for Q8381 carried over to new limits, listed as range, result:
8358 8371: 100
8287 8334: 99.1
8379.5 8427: 101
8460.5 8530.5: 99.4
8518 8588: 98.2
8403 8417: 102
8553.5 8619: 97.2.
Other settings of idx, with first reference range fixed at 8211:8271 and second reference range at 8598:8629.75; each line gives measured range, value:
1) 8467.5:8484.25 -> 0.010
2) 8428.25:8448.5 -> 0.009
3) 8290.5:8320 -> 0.037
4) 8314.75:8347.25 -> 0.031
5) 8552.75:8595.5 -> 0.015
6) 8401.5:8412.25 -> -0.018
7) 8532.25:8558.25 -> -0.001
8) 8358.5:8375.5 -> 0.012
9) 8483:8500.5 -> 0.014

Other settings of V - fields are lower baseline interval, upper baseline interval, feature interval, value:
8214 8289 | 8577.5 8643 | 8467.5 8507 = 0.33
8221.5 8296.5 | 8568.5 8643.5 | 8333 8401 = 0.88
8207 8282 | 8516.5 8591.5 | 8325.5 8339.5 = 0.41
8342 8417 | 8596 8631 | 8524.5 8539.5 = -0.08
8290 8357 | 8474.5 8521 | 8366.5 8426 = -1.17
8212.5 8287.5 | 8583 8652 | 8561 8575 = 0.30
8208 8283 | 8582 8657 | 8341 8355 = 0.56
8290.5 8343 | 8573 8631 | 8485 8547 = -0.91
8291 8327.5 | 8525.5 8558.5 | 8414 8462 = -0.37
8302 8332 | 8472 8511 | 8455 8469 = -0.22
